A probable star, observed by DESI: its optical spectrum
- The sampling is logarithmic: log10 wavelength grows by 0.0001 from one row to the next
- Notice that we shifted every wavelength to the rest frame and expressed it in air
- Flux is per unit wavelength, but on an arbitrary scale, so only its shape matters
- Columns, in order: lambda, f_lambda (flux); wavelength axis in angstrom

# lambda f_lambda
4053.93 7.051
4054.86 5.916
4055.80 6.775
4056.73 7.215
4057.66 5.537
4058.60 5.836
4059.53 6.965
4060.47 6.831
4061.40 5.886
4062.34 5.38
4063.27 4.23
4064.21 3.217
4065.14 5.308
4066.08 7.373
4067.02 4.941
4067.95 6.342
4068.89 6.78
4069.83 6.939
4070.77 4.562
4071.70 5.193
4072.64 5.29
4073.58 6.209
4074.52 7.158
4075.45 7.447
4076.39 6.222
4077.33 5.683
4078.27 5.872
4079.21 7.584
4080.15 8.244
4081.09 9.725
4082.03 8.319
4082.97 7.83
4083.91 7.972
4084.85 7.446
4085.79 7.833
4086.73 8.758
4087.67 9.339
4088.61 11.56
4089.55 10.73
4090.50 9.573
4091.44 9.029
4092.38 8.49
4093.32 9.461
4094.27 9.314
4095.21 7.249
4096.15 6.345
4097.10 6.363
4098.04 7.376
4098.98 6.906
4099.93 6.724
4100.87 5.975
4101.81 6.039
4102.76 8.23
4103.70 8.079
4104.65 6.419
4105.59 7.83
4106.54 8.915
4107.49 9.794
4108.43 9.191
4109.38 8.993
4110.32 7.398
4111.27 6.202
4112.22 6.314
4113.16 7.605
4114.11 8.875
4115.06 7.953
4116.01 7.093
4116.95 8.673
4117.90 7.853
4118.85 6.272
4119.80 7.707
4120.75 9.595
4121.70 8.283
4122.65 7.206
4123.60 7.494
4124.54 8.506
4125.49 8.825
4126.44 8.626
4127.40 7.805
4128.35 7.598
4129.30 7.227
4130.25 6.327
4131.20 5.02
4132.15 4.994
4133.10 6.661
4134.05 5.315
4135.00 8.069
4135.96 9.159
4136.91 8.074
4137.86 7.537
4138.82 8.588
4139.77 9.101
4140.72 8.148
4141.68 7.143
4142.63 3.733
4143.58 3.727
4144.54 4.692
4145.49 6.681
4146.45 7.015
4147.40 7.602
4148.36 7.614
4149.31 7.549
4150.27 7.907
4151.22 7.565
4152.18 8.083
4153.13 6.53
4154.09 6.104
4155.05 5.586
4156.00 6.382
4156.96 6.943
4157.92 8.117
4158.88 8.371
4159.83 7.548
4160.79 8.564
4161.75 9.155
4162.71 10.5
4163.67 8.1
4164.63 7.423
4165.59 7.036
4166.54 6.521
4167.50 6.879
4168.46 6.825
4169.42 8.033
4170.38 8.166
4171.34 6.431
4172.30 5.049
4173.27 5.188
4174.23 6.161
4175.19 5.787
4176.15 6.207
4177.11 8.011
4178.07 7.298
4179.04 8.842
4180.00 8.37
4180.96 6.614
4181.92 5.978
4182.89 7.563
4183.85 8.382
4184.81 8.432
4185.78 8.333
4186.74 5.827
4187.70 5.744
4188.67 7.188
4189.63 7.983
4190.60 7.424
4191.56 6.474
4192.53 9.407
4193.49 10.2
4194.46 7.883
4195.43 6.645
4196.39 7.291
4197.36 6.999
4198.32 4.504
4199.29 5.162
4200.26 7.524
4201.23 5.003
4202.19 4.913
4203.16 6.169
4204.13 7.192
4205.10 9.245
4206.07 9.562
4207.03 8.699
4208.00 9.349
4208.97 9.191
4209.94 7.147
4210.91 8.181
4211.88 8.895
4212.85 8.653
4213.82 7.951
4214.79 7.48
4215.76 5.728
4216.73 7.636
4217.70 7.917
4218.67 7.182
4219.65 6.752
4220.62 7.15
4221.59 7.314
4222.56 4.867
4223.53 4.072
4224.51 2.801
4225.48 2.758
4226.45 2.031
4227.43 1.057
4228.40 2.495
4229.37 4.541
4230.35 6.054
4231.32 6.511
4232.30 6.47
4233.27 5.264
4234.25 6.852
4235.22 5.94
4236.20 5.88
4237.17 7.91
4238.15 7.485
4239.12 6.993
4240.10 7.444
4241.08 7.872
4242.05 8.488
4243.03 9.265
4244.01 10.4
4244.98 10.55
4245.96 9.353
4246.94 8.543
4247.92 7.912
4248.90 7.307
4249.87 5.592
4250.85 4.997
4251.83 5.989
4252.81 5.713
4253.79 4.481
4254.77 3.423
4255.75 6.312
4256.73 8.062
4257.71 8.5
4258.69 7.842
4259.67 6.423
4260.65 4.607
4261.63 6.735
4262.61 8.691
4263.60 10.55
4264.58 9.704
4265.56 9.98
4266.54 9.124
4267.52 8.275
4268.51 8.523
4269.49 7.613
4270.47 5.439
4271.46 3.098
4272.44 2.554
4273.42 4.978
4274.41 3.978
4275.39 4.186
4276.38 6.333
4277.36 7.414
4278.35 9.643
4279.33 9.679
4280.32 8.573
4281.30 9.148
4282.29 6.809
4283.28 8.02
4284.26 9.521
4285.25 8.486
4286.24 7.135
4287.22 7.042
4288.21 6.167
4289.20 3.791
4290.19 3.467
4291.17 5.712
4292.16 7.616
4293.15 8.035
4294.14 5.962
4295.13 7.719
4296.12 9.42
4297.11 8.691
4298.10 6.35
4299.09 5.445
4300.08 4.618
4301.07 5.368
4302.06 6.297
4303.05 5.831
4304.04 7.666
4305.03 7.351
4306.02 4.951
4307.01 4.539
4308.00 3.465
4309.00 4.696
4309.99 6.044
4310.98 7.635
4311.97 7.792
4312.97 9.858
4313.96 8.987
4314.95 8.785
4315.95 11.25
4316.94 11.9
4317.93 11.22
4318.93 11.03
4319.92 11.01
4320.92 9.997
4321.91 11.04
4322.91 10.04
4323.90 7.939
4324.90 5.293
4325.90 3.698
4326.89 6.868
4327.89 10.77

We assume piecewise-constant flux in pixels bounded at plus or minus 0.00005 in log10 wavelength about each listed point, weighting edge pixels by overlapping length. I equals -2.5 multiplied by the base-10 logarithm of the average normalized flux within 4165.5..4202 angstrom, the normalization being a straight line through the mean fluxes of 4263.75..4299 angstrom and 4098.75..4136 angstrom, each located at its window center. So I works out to 0.05 mag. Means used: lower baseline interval 7.53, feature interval 7.02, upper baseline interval 7.11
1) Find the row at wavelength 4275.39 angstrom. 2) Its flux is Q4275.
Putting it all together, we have 4.186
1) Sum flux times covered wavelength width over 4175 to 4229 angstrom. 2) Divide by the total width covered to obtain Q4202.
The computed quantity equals 6.85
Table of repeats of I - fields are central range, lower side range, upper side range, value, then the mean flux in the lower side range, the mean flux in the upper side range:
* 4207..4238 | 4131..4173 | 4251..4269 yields 0.165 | 7.15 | 7.34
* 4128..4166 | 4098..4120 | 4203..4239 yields 0.005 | 7.6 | 6.5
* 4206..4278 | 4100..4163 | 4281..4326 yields 0.108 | 7.45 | 7.48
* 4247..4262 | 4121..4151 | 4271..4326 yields 0.144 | 7.19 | 7.23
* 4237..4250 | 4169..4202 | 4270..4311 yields -0.236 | 7.04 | 6.39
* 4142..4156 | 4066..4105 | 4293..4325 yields 0.169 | 7.46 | 7.79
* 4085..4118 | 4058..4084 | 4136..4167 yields -0.197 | 6.38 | 7.33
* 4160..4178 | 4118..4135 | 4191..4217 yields 0.028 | 7.3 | 7.52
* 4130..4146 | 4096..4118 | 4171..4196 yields 0.119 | 7.56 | 7.21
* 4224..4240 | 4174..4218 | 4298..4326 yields 0.414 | 7.42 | 7.66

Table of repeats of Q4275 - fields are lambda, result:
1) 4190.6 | 7.424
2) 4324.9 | 5.293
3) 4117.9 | 7.853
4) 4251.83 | 5.989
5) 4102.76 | 8.23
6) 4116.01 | 7.093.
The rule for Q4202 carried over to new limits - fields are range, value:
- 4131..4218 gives 7.27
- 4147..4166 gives 7.63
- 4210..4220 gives 7.62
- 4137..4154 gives 7.02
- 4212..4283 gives 6.74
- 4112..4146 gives 7.3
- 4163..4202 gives 7.07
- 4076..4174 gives 7.55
